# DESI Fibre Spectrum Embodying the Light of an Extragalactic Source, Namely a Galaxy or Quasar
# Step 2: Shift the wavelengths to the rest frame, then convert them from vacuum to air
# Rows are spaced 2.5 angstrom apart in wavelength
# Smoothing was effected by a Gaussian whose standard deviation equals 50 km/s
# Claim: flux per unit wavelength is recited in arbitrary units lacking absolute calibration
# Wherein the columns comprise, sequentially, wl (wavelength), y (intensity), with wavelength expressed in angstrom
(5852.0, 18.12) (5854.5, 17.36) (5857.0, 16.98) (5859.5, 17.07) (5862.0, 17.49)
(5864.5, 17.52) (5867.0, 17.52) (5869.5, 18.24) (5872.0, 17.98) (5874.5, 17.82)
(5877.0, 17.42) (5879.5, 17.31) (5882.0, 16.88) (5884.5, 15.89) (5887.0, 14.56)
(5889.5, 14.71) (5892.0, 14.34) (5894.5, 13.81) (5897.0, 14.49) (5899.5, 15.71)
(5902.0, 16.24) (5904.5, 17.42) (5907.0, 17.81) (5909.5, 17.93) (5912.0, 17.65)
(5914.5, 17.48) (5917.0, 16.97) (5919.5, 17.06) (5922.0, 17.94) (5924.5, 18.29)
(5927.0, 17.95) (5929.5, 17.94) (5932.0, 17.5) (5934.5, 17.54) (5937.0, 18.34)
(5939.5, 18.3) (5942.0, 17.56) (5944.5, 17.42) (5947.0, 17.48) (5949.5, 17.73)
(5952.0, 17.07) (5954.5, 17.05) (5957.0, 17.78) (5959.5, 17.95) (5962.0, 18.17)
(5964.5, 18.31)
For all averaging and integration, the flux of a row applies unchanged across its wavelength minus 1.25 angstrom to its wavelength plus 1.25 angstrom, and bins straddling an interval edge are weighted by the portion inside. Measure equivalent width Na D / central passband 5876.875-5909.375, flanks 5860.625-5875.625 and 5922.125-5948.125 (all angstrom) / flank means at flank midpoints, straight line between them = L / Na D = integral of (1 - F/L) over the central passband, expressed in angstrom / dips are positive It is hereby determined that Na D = 3.4 angstrom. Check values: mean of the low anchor 17.8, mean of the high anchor 17.8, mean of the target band 15.9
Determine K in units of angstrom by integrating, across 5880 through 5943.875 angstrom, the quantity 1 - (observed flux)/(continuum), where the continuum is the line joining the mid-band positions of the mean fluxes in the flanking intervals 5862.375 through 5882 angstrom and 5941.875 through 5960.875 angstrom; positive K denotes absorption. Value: 2.7 angstrom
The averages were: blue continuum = 17.6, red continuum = 17.5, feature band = 16.8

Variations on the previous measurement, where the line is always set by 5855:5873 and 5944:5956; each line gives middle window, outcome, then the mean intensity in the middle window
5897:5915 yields 0.48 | 17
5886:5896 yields 1.79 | 14.4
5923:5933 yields -0.31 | 17.9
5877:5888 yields 0.72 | 16.3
